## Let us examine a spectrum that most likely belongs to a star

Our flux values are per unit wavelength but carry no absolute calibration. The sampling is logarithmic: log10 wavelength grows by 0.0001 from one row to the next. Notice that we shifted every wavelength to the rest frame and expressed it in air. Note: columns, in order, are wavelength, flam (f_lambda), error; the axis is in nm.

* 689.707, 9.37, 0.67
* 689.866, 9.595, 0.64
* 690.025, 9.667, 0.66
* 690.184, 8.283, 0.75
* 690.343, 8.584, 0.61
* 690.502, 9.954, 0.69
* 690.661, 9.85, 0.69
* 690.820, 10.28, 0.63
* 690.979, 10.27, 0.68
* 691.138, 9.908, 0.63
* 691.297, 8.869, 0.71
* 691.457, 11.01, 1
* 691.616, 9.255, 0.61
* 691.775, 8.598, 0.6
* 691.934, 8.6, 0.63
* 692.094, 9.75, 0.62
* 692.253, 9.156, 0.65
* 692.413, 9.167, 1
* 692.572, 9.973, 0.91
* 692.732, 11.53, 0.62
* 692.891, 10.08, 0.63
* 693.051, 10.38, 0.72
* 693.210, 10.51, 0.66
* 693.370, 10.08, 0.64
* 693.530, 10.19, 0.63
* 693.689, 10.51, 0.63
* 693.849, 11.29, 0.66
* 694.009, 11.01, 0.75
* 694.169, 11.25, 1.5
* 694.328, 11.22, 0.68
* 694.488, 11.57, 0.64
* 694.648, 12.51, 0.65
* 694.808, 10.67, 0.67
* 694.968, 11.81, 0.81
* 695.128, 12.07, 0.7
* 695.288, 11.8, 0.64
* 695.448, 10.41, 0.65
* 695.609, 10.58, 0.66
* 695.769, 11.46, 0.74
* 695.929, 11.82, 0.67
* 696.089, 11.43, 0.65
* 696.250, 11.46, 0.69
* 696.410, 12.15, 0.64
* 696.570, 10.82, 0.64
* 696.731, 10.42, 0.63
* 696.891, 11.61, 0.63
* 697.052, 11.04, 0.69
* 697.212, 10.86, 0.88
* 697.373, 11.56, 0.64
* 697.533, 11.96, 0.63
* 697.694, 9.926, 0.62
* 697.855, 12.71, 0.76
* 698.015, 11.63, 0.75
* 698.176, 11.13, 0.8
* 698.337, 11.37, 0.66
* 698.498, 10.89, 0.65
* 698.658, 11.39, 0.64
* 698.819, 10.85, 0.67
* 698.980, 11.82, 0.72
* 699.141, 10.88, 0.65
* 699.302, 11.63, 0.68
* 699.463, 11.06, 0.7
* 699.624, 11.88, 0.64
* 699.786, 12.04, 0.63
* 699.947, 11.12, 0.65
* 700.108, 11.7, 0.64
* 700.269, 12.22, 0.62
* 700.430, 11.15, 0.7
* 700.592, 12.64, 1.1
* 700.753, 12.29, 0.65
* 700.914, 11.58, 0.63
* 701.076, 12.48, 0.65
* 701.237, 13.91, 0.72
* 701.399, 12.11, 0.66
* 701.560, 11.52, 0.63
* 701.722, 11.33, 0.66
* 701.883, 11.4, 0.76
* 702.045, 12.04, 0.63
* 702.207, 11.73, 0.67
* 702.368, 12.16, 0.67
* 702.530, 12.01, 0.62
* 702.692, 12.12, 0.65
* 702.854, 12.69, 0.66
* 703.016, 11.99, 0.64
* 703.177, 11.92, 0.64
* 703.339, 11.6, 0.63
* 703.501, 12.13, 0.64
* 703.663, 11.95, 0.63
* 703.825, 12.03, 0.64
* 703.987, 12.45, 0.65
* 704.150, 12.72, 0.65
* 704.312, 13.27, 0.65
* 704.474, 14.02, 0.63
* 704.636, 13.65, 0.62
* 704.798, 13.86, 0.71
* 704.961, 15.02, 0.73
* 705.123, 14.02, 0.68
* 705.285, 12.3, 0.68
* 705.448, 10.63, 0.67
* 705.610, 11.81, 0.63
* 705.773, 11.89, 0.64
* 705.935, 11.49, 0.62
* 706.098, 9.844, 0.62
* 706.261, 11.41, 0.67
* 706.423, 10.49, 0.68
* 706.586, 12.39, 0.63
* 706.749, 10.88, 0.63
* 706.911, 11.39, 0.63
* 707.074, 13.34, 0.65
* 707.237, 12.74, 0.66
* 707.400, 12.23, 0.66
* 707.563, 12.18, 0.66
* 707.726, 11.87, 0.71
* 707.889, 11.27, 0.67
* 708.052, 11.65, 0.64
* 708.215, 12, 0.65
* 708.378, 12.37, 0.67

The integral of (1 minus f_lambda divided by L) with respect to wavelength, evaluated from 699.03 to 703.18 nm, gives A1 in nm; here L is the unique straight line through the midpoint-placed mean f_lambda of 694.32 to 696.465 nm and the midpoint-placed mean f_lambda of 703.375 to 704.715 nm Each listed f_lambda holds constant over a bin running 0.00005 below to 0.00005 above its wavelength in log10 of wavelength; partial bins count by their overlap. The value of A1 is 0.14 nm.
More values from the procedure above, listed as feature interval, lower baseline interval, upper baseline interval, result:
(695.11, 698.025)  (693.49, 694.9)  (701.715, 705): 0.05 nm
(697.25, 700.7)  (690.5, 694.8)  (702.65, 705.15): 0.06 nm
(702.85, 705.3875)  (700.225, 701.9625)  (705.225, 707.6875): -0.22 nm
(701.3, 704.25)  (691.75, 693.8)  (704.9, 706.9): -0.17 nm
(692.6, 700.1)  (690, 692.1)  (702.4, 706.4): -0.44 nm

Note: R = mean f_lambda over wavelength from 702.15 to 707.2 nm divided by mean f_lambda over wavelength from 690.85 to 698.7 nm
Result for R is 1.13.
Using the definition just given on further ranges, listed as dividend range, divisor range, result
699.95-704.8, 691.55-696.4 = 1.14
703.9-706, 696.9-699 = 1.14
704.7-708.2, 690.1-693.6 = 1.24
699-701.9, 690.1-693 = 1.23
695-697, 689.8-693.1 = 1.18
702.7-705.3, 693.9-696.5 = 1.12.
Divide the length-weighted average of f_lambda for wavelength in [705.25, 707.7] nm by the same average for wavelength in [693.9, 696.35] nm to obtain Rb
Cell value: 1.02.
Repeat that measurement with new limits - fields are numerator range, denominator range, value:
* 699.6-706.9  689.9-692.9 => 1.26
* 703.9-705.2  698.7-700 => 1.19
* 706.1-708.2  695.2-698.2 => 1.04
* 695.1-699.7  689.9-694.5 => 1.13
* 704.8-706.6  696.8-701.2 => 1.04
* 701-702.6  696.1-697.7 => 1.07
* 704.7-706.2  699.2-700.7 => 1.05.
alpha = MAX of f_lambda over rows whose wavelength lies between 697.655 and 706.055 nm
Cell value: 15.02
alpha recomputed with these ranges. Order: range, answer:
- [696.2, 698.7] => 12.71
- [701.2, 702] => 13.91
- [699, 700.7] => 12.64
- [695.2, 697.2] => 12.15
